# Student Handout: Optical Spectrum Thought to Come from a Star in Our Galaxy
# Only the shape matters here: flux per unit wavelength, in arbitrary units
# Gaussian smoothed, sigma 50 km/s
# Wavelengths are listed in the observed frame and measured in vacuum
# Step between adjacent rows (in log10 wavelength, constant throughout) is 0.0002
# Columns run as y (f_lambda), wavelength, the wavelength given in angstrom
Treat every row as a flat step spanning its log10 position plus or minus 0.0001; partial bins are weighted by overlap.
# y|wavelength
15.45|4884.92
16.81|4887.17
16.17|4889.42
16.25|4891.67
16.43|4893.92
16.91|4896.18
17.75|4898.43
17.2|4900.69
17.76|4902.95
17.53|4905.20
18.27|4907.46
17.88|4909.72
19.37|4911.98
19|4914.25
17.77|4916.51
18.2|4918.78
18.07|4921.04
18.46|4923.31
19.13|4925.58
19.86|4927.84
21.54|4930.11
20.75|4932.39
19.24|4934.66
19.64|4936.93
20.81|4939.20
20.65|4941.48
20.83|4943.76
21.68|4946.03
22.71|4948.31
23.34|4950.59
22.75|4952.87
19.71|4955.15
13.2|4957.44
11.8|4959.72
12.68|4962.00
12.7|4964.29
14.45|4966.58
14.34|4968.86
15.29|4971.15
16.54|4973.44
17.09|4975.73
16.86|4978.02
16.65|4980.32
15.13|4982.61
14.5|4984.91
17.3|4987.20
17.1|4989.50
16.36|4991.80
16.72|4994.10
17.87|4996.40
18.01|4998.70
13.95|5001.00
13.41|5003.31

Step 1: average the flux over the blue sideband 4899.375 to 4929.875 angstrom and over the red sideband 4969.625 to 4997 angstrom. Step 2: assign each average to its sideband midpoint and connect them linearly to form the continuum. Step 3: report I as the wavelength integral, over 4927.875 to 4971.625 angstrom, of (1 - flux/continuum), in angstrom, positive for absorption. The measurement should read -2.4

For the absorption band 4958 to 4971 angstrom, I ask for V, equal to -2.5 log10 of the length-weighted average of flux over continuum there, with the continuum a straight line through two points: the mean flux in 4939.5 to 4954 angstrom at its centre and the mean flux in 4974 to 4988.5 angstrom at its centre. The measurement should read 0.38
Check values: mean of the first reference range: 21.9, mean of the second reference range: 16.3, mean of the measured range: 13.4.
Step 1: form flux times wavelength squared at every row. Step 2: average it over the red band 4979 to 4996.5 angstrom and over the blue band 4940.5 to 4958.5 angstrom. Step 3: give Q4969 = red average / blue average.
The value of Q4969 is 0.81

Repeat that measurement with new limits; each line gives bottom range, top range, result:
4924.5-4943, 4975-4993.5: 0.83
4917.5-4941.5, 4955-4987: 0.78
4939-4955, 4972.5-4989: 0.76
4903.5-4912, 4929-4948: 1.16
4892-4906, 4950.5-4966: 0.96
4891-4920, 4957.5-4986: 0.86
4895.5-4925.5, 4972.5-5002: 0.94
